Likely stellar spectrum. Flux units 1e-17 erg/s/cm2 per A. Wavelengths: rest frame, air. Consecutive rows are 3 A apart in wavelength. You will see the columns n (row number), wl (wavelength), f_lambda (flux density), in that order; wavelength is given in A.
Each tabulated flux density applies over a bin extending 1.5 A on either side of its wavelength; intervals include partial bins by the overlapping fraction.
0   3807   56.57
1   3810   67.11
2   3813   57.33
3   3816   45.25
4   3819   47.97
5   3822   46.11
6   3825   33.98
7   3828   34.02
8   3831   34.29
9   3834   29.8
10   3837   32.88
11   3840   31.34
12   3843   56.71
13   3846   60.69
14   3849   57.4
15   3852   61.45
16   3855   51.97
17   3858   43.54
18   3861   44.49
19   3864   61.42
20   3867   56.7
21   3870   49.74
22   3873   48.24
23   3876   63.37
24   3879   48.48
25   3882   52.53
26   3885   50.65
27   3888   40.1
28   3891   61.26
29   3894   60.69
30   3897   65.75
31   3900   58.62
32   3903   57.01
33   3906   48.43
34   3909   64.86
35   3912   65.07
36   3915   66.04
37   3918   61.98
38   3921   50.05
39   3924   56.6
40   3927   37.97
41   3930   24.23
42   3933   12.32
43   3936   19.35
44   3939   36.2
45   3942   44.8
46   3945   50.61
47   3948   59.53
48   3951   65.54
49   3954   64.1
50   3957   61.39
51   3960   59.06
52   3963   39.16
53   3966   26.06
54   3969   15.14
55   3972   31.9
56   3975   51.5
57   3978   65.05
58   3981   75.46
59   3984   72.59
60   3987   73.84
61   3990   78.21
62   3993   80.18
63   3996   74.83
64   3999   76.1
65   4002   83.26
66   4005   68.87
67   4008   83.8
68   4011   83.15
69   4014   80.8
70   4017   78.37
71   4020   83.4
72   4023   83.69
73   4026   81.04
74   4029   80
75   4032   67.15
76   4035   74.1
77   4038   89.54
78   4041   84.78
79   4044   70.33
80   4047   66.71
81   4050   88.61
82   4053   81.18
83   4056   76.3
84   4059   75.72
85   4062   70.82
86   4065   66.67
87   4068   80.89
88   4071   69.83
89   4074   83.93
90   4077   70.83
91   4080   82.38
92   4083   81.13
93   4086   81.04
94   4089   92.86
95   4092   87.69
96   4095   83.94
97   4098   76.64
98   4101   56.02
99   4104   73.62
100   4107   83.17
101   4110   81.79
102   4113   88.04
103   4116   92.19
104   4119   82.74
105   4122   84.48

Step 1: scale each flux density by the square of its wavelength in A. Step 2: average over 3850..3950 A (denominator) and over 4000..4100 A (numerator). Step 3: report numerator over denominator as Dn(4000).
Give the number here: 1.7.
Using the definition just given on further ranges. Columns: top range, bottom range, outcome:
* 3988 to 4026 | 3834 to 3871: 1.73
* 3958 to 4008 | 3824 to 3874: 1.42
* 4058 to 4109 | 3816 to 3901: 1.76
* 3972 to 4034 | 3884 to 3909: 1.41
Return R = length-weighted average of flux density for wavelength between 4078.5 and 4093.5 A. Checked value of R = 85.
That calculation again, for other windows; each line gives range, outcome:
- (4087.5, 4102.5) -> 79.4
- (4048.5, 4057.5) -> 82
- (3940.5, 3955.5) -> 56.9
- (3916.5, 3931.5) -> 46.2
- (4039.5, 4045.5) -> 77.6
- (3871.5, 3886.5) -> 52.7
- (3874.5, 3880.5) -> 55.9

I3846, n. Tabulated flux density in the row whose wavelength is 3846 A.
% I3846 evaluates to 60.69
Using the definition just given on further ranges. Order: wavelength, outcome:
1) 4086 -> 81.04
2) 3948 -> 59.53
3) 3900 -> 58.62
